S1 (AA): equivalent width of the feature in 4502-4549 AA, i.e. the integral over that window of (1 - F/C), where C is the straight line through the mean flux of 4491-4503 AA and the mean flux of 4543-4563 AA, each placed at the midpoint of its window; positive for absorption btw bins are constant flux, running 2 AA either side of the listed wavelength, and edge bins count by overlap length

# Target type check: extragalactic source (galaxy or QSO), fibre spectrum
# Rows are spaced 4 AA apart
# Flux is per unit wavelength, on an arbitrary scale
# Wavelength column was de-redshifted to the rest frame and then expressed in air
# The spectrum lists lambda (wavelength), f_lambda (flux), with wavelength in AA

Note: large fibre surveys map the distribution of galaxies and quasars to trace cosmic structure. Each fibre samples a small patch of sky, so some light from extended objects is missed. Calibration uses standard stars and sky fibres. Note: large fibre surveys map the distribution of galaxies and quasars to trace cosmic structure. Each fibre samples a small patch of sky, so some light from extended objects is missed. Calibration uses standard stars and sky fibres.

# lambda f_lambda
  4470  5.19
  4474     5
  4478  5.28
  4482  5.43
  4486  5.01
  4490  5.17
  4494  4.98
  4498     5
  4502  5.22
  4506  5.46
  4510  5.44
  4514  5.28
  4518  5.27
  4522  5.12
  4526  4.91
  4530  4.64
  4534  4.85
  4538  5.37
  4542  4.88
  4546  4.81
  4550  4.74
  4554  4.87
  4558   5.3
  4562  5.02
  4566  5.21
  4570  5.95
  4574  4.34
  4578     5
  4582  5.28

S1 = -0.8 AA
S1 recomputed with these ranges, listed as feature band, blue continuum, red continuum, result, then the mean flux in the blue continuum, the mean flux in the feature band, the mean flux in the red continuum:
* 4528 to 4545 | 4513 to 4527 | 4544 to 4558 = 0.3 AA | 5.15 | 4.93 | 4.88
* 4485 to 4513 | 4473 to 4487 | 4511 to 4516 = 0.4 AA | 5.21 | 5.19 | 5.31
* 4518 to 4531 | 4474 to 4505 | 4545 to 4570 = 0.4 AA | 5.16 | 4.97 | 5.08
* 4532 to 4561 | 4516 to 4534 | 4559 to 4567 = 0.5 AA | 4.97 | 4.98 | 5.13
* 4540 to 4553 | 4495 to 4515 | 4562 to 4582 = 0.9 AA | 5.26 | 4.81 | 5.13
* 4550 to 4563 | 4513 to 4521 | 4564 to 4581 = 0.4 AA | 5.25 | 5.02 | 5.13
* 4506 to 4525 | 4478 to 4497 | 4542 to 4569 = -0.7 AA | 5.15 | 5.28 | 5.02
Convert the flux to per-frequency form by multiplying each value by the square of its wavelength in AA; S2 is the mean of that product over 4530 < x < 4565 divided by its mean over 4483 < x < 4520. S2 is 0.97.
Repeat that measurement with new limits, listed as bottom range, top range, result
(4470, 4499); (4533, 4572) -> 1.03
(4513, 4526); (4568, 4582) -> 1.02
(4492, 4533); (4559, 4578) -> 1.03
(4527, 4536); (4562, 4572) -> 1.17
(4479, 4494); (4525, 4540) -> 0.97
